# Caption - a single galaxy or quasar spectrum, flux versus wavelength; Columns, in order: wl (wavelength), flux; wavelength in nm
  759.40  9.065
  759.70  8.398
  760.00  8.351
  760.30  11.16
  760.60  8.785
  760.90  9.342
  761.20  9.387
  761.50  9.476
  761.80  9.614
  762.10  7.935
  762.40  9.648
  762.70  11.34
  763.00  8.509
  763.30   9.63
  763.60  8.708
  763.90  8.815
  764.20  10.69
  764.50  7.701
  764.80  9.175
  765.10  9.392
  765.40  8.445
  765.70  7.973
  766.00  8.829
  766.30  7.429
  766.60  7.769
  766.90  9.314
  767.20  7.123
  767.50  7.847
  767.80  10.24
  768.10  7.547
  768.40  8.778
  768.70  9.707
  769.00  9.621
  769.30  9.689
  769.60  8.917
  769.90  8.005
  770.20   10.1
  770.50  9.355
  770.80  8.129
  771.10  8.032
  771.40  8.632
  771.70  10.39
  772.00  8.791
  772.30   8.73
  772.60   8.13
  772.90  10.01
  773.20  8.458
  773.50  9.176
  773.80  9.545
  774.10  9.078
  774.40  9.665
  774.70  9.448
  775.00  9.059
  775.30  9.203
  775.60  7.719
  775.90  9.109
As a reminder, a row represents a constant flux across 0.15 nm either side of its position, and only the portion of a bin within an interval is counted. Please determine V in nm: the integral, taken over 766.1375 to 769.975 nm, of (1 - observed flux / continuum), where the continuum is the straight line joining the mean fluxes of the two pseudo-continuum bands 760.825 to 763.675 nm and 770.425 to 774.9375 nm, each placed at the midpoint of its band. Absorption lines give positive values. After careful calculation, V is 0.23 nm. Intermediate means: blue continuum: 9.38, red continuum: 9.03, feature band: 8.63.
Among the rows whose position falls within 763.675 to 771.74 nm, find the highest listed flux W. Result 10.69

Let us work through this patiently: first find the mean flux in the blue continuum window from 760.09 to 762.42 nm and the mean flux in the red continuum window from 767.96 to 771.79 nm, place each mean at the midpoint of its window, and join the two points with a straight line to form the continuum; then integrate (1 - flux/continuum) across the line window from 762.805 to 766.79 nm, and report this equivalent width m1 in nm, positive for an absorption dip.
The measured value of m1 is 0.21 nm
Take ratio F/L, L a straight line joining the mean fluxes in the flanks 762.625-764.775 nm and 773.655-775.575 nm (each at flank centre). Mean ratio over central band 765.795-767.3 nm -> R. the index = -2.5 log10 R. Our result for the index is 0.14 mag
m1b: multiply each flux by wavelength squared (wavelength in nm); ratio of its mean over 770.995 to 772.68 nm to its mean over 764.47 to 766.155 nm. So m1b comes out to 1.04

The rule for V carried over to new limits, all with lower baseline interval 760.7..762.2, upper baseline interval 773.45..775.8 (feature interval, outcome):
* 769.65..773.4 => 0.092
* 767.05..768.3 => 0.128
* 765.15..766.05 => 0.067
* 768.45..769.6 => -0.045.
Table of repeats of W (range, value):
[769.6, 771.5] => 10.1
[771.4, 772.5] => 10.39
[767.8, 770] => 9.707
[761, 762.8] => 11.34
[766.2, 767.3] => 9.314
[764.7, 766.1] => 9.392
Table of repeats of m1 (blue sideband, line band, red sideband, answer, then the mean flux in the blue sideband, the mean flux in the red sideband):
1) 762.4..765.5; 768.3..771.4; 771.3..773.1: 0.047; 9.27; 9.11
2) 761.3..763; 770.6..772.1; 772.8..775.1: 0.084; 9.5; 9.29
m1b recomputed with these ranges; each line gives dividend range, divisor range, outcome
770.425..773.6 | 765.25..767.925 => 1.08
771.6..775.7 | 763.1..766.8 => 1.07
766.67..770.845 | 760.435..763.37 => 0.97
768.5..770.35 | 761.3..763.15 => 1.01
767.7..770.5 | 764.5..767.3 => 1.10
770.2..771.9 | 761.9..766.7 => 1.03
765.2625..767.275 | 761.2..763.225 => 0.88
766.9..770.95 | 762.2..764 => 0.96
